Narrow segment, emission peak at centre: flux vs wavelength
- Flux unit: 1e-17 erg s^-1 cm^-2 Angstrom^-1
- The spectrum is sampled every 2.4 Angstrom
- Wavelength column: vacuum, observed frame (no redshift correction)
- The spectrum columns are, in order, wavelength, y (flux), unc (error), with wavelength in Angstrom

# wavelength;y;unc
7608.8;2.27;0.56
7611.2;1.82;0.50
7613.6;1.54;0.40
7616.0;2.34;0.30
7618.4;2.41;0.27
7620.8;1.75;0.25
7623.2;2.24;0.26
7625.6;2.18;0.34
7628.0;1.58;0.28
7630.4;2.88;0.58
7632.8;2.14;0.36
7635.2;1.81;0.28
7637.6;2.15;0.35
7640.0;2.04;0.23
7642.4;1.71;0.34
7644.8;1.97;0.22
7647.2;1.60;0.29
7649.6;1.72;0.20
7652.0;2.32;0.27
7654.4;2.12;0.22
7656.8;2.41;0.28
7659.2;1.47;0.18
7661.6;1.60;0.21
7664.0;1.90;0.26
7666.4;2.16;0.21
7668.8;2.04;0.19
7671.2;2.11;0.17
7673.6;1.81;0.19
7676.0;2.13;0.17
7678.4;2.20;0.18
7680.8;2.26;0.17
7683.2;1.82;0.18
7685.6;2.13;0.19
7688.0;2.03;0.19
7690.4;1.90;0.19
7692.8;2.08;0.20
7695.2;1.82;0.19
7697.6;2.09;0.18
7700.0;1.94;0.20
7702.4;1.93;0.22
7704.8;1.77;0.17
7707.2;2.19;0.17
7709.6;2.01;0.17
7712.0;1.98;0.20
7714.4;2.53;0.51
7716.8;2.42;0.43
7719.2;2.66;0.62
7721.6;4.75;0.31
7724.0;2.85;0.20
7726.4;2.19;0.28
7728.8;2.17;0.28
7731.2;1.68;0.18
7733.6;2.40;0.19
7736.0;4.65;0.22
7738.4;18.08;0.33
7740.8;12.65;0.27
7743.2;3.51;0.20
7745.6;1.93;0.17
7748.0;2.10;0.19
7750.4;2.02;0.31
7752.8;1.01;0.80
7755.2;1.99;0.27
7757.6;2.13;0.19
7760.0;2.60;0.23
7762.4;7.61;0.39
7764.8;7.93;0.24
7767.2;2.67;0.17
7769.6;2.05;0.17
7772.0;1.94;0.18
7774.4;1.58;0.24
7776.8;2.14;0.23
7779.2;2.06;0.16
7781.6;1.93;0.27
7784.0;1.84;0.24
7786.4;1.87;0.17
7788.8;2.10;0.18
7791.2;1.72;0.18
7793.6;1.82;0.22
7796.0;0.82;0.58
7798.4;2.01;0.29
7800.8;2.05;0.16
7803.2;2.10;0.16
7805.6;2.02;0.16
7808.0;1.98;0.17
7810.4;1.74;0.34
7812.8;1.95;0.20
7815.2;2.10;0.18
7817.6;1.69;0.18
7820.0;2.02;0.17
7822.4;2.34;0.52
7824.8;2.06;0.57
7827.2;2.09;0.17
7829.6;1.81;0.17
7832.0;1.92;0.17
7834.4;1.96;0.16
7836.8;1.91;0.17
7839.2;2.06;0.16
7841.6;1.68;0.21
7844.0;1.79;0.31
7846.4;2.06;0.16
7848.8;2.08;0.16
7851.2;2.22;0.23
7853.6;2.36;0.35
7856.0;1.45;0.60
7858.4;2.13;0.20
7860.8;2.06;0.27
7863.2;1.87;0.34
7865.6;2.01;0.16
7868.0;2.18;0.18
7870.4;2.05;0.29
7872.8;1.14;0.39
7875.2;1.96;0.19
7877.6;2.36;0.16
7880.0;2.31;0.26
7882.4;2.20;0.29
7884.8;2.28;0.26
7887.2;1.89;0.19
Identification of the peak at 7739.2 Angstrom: H-alpha 6563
